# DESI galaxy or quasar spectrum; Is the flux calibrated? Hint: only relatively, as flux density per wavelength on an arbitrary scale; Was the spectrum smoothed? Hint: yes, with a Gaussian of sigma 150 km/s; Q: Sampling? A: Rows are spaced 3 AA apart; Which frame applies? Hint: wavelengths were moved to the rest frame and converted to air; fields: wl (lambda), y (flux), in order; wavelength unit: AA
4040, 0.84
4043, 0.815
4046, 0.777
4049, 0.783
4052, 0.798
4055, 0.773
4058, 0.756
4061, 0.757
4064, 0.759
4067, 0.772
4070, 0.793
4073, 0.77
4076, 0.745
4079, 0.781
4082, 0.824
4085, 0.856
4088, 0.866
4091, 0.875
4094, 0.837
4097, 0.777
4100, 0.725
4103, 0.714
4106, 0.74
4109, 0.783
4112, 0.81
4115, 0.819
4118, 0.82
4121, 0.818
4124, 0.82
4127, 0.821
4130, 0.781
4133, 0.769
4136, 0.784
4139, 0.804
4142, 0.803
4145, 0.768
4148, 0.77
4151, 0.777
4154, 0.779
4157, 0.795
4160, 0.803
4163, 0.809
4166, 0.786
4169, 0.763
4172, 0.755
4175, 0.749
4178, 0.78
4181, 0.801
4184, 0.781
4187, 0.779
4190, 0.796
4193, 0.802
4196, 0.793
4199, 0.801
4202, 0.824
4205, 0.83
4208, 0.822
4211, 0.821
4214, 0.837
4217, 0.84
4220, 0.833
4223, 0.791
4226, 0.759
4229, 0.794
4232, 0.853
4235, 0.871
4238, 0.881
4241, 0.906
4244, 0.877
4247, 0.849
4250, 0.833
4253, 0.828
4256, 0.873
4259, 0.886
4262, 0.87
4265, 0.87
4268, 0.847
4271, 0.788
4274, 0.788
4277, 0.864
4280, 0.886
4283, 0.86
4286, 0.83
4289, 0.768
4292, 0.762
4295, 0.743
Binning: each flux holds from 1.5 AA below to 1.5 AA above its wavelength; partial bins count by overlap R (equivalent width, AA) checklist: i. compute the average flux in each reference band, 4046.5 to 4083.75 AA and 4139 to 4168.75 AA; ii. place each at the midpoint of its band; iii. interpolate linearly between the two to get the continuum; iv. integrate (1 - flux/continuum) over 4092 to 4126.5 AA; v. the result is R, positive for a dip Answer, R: -0.3 AA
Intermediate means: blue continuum 0.776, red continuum 0.788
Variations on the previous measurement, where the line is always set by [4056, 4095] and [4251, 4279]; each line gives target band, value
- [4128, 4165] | 1.3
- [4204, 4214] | 0.1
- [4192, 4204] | 0.3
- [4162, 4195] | 1.7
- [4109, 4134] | 0.1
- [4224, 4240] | 0.1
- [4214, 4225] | 0.2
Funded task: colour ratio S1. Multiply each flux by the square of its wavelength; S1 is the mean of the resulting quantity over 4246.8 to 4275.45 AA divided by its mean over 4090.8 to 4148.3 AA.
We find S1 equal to 1.14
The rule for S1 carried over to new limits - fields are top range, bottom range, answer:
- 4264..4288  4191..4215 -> 1.07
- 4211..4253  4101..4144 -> 1.12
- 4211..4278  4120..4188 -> 1.12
